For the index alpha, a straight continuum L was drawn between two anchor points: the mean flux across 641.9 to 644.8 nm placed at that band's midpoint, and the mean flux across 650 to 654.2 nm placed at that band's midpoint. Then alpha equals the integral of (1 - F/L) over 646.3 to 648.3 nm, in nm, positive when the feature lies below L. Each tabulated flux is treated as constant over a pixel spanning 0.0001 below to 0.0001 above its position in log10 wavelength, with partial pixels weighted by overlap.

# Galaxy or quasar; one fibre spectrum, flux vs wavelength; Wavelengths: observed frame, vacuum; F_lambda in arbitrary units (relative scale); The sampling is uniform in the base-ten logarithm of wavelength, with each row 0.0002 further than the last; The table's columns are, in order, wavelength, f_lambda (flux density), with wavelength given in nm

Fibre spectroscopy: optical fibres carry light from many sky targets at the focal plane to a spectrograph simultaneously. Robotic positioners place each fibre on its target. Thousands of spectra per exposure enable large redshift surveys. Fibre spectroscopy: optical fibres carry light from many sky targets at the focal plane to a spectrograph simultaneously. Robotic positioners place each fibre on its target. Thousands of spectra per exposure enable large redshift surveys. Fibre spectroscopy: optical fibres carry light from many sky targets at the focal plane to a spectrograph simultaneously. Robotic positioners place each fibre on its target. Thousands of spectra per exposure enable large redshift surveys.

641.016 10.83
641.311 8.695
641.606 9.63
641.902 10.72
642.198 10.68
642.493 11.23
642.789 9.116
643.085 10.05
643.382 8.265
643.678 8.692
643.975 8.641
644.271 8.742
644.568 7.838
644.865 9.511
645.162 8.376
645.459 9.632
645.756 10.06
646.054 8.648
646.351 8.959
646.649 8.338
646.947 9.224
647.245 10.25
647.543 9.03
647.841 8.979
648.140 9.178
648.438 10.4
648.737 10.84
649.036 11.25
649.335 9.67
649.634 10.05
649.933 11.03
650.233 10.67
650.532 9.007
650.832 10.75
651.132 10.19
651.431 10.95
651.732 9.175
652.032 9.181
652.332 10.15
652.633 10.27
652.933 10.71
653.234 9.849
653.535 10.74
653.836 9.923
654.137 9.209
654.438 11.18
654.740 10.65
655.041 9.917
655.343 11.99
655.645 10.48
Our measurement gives 0.11 nm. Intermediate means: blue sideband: 9.33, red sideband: 10.1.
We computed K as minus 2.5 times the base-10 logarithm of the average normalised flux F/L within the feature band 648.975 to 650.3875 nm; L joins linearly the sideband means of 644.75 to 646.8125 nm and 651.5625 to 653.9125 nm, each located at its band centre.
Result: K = -0.10 mag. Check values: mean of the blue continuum 9.07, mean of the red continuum 10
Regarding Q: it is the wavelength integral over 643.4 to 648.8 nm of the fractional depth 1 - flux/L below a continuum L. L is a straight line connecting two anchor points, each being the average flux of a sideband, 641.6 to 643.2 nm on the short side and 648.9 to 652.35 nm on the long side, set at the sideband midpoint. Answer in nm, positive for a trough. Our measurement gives 0.58 nm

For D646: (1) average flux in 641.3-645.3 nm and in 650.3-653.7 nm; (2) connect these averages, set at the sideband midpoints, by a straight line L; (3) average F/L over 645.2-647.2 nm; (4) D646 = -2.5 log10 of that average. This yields 0.05 mag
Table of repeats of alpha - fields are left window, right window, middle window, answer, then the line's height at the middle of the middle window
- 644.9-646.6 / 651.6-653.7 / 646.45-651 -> -0.188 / 9.5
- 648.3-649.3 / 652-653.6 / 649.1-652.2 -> 0.108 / 10.5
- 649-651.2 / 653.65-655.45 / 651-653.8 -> 0.066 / 10.4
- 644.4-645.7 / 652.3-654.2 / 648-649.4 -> -0.123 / 9.48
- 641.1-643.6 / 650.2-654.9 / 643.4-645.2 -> 0.226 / 9.86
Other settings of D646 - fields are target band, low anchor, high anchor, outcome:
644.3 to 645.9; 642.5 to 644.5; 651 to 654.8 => 0.02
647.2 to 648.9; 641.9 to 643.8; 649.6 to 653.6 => 0.03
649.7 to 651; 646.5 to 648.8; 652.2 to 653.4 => -0.05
